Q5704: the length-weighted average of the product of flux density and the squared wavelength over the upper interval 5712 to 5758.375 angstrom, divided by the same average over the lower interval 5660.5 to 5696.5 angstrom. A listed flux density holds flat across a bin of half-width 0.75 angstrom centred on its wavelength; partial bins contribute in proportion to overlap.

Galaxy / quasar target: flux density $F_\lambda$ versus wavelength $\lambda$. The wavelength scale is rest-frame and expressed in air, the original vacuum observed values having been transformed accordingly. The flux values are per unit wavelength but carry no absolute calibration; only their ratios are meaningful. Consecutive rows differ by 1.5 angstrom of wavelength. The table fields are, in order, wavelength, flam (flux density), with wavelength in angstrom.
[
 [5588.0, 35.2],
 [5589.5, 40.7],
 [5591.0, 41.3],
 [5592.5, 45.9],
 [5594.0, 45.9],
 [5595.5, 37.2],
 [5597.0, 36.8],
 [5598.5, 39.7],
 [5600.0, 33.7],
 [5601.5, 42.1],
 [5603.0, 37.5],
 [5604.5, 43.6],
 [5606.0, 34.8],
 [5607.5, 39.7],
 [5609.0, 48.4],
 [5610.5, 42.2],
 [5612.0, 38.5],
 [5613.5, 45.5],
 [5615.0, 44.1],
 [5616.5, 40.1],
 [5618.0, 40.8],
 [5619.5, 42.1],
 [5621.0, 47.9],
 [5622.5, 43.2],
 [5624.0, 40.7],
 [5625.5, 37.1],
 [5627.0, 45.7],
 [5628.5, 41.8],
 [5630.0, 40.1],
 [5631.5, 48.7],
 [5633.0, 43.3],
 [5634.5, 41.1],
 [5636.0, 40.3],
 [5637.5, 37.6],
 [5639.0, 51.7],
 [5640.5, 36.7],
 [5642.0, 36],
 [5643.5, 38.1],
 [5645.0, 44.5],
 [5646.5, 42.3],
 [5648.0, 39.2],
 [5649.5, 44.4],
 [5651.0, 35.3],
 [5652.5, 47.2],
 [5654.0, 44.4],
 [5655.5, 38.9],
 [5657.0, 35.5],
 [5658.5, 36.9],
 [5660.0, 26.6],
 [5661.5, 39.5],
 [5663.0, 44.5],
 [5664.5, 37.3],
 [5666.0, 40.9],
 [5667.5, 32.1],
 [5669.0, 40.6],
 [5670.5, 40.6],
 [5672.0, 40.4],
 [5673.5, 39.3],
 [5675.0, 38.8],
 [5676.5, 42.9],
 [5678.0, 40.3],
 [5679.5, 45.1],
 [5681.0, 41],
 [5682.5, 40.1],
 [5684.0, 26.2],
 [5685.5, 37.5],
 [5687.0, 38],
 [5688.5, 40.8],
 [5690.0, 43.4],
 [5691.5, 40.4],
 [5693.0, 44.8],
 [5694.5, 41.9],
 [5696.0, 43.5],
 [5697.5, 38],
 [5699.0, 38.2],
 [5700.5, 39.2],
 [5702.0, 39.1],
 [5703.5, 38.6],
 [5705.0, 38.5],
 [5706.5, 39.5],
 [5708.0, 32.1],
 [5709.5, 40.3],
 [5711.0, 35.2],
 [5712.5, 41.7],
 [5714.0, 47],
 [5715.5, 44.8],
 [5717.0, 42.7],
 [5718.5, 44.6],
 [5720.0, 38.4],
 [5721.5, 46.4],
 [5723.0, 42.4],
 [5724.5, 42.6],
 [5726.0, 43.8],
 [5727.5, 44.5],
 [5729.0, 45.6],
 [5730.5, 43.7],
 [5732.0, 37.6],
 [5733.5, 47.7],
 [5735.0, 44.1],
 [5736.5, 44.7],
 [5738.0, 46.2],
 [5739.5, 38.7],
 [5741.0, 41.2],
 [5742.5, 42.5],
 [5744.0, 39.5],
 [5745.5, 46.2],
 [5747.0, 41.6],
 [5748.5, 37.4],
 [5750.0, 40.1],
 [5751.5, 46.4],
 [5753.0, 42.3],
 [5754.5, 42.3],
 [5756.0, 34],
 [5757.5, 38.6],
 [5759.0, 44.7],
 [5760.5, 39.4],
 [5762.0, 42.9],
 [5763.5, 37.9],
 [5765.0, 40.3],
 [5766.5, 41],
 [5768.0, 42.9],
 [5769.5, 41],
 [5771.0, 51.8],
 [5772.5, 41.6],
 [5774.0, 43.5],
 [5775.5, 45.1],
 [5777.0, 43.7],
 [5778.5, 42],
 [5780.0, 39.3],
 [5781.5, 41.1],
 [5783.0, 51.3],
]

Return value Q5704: 1.09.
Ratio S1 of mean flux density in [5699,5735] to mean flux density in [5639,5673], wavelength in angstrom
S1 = 1.05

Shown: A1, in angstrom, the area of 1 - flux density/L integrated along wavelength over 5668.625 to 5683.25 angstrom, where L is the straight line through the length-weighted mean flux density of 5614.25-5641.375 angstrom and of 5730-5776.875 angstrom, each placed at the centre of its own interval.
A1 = 0.47 angstrom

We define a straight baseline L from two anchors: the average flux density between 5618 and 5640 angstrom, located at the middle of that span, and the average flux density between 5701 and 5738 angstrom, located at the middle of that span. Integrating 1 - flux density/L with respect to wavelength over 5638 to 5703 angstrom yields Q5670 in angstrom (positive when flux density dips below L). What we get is 4.01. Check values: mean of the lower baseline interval 42.8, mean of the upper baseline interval 42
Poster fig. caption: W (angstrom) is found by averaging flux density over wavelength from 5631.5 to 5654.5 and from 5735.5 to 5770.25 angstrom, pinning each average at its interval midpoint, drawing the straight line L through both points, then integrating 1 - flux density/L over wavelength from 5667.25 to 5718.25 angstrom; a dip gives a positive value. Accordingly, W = 2.0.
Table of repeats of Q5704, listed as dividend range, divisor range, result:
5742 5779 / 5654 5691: 1.12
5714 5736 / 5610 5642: 1.07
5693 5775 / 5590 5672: 1.06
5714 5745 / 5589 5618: 1.10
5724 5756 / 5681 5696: 1.10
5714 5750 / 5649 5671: 1.13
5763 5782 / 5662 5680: 1.10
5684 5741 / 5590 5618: 1.05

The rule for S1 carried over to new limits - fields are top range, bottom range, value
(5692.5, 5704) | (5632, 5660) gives 1.00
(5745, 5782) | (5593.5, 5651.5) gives 1.01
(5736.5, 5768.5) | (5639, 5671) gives 1.05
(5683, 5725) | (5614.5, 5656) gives 0.96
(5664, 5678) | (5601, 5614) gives 0.95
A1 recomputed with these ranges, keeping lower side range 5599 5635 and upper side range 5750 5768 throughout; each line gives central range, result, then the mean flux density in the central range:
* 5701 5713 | 0.92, 38.1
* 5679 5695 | 0.60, 39.8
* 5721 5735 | -0.90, 43.8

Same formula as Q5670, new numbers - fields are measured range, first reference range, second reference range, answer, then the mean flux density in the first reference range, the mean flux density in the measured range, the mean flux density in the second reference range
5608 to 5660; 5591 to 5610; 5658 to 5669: -3.8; 40.5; 41.5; 37.1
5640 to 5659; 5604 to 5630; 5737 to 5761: 0.8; 42.1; 40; 41.4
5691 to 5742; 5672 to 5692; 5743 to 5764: -1.8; 39.5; 41.7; 41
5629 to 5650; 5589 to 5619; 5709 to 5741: -0.1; 40.9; 41.7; 43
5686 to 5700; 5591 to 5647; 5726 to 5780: 0.4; 41.5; 40.9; 42.3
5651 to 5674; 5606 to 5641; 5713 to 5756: 2.0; 42.4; 38.9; 42.9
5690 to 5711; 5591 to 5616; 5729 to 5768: 1.0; 41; 39.5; 41.7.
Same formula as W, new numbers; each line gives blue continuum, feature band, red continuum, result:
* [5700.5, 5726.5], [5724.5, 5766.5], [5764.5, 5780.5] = 0.1 angstrom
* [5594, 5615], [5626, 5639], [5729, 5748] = -0.6 angstrom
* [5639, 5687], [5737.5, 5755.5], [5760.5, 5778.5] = 0.0 angstrom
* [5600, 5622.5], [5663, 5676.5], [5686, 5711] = 0.3 angstrom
